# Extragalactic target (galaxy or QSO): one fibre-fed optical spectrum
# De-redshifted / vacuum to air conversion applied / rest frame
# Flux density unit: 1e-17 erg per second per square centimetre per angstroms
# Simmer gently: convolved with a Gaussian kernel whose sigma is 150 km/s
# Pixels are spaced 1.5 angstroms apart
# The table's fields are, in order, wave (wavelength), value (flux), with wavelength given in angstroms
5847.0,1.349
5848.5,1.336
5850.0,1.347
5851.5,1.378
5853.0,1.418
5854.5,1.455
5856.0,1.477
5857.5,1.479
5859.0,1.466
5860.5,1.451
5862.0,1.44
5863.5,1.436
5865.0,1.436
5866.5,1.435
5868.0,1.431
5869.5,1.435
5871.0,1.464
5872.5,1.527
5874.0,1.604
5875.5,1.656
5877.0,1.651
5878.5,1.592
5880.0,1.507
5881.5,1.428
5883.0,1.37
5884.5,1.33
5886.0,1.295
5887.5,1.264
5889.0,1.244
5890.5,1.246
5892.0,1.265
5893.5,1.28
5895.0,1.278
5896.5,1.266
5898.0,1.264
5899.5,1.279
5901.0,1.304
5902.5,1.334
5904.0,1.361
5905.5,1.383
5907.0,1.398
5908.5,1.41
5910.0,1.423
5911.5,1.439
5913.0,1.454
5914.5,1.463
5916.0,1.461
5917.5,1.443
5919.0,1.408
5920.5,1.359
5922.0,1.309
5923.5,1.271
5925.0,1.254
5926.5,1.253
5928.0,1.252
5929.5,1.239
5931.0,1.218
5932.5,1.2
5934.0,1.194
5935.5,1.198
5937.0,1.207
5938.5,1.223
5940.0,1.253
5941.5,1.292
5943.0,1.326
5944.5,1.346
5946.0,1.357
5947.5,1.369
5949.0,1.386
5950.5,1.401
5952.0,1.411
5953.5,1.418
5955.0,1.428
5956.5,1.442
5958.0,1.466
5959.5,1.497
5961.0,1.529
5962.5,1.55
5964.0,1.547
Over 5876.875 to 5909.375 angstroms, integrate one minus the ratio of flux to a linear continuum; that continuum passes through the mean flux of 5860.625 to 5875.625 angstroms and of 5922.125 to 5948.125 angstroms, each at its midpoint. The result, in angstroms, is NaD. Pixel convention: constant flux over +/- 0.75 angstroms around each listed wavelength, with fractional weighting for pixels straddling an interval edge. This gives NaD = 1.2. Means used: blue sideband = 1.48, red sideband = 1.26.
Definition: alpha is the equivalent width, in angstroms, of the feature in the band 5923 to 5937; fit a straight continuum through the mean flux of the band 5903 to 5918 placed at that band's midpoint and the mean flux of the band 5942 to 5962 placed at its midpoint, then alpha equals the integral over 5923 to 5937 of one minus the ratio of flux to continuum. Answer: 1.87 angstroms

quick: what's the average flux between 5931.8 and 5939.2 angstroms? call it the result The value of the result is 1.2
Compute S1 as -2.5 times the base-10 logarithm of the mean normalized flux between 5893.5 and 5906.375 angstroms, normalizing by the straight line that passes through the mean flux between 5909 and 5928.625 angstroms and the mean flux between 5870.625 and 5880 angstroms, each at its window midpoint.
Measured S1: 0.12 mag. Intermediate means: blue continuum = 1.58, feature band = 1.31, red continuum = 1.37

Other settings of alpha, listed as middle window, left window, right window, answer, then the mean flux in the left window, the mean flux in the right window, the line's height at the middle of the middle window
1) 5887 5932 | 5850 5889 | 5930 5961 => 2.03 angstroms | 1.45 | 1.34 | 1.39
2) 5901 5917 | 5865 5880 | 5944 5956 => 0.60 angstroms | 1.53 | 1.39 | 1.46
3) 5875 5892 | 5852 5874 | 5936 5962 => 0.38 angstroms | 1.46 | 1.37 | 1.44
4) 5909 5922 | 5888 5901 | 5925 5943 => -1.81 angstroms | 1.27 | 1.23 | 1.25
